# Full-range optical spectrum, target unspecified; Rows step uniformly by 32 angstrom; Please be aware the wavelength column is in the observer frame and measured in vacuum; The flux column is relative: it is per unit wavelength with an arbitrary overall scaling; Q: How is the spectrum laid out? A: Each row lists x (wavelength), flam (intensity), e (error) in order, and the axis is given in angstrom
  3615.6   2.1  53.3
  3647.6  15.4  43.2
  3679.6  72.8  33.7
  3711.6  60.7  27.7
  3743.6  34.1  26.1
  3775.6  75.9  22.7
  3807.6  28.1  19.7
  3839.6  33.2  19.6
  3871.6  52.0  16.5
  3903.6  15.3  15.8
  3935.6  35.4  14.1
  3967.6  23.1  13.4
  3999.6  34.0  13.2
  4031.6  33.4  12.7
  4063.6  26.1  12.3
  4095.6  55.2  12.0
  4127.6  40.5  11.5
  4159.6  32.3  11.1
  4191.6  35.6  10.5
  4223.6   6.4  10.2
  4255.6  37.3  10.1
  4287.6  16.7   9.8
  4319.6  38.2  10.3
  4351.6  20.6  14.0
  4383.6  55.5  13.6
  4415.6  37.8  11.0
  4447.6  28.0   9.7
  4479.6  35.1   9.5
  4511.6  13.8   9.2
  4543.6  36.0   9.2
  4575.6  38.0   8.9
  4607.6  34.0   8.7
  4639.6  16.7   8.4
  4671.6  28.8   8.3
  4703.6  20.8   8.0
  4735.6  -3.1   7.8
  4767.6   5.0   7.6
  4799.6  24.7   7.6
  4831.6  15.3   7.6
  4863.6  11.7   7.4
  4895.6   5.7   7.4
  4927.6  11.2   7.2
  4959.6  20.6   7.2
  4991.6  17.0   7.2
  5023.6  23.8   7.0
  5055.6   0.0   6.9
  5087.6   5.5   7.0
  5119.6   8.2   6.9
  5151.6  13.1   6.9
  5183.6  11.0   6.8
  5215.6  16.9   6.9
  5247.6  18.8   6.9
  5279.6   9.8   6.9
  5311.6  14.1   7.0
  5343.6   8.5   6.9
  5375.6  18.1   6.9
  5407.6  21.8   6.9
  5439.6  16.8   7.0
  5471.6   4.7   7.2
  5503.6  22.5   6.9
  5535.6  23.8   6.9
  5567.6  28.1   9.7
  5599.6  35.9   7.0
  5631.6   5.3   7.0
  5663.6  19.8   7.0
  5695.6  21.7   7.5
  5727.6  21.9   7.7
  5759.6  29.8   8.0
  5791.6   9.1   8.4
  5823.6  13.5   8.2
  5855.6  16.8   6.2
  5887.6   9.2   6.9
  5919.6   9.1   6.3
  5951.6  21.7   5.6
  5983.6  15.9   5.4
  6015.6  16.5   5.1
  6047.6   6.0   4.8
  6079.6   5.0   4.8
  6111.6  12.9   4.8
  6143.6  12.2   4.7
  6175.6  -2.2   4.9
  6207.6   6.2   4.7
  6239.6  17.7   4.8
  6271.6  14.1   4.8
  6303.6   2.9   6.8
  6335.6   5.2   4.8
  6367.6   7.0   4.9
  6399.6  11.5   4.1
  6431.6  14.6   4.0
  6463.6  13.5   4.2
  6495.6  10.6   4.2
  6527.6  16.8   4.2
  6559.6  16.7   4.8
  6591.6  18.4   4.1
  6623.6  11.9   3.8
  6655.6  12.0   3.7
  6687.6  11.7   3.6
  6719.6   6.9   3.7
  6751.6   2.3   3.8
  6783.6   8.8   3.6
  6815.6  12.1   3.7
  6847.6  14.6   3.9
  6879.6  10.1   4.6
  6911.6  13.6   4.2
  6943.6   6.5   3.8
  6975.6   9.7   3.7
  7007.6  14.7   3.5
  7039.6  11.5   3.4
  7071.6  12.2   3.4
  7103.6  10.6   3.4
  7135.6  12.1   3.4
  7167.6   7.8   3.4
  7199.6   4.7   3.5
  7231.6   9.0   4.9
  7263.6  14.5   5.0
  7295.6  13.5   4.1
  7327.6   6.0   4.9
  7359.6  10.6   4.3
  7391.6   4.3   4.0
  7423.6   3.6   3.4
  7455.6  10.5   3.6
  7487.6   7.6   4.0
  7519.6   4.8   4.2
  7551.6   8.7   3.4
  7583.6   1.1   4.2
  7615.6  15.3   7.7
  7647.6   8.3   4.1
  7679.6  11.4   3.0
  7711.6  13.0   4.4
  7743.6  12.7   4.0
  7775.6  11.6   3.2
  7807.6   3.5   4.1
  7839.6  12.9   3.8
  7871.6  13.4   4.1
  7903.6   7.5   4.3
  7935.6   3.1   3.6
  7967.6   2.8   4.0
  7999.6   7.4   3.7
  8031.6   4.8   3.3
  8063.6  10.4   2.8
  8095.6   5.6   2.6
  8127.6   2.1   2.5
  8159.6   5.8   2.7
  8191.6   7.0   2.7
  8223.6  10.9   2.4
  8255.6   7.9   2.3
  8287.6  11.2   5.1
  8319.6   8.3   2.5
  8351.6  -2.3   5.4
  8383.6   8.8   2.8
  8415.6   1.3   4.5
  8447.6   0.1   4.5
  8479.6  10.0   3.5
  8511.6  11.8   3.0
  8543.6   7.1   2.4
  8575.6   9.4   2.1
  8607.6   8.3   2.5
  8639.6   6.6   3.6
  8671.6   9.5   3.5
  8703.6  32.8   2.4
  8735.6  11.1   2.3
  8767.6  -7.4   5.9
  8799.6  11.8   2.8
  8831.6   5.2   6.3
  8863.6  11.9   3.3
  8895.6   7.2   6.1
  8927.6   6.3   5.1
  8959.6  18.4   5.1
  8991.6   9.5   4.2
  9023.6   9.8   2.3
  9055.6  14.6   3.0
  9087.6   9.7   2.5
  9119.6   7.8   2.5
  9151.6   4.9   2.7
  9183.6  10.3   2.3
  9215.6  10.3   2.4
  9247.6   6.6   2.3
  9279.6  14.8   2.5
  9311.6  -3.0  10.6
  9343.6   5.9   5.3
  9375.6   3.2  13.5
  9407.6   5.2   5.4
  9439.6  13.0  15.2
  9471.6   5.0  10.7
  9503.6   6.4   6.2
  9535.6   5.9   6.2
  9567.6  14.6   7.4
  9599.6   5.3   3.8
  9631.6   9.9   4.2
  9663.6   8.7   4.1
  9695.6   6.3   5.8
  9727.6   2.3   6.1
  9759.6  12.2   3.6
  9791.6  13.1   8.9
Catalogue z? 1.337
